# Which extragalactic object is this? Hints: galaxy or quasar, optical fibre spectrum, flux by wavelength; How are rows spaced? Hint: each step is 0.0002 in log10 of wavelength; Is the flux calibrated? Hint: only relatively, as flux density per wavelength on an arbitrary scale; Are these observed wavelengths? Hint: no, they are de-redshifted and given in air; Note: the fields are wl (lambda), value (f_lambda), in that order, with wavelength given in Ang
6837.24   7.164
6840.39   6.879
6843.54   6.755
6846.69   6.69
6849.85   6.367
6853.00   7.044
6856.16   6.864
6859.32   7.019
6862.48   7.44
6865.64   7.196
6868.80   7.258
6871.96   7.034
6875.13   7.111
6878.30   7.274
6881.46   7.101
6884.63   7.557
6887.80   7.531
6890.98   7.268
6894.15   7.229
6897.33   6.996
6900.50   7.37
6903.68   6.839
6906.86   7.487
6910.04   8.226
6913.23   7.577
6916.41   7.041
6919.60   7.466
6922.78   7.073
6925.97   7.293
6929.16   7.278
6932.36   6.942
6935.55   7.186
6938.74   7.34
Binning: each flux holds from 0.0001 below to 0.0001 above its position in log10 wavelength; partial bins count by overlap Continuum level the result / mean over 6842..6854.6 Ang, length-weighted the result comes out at 6.71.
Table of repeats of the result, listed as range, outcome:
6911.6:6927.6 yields 7.29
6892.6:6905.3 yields 7.11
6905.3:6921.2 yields 7.56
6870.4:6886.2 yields 7.22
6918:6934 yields 7.21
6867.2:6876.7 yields 7.14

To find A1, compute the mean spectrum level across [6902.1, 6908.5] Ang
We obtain 7.17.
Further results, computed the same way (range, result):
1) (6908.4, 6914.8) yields 7.89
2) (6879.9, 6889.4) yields 7.39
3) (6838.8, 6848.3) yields 6.77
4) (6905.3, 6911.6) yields 7.86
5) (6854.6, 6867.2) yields 7.13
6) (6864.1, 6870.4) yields 7.23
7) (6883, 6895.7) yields 7.39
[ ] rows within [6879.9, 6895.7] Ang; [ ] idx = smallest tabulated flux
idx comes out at 7.101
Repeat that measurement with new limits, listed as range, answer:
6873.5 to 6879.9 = 7.111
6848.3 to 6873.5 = 6.367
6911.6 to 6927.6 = 7.041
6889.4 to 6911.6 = 6.839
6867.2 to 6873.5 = 7.034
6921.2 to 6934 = 6.942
